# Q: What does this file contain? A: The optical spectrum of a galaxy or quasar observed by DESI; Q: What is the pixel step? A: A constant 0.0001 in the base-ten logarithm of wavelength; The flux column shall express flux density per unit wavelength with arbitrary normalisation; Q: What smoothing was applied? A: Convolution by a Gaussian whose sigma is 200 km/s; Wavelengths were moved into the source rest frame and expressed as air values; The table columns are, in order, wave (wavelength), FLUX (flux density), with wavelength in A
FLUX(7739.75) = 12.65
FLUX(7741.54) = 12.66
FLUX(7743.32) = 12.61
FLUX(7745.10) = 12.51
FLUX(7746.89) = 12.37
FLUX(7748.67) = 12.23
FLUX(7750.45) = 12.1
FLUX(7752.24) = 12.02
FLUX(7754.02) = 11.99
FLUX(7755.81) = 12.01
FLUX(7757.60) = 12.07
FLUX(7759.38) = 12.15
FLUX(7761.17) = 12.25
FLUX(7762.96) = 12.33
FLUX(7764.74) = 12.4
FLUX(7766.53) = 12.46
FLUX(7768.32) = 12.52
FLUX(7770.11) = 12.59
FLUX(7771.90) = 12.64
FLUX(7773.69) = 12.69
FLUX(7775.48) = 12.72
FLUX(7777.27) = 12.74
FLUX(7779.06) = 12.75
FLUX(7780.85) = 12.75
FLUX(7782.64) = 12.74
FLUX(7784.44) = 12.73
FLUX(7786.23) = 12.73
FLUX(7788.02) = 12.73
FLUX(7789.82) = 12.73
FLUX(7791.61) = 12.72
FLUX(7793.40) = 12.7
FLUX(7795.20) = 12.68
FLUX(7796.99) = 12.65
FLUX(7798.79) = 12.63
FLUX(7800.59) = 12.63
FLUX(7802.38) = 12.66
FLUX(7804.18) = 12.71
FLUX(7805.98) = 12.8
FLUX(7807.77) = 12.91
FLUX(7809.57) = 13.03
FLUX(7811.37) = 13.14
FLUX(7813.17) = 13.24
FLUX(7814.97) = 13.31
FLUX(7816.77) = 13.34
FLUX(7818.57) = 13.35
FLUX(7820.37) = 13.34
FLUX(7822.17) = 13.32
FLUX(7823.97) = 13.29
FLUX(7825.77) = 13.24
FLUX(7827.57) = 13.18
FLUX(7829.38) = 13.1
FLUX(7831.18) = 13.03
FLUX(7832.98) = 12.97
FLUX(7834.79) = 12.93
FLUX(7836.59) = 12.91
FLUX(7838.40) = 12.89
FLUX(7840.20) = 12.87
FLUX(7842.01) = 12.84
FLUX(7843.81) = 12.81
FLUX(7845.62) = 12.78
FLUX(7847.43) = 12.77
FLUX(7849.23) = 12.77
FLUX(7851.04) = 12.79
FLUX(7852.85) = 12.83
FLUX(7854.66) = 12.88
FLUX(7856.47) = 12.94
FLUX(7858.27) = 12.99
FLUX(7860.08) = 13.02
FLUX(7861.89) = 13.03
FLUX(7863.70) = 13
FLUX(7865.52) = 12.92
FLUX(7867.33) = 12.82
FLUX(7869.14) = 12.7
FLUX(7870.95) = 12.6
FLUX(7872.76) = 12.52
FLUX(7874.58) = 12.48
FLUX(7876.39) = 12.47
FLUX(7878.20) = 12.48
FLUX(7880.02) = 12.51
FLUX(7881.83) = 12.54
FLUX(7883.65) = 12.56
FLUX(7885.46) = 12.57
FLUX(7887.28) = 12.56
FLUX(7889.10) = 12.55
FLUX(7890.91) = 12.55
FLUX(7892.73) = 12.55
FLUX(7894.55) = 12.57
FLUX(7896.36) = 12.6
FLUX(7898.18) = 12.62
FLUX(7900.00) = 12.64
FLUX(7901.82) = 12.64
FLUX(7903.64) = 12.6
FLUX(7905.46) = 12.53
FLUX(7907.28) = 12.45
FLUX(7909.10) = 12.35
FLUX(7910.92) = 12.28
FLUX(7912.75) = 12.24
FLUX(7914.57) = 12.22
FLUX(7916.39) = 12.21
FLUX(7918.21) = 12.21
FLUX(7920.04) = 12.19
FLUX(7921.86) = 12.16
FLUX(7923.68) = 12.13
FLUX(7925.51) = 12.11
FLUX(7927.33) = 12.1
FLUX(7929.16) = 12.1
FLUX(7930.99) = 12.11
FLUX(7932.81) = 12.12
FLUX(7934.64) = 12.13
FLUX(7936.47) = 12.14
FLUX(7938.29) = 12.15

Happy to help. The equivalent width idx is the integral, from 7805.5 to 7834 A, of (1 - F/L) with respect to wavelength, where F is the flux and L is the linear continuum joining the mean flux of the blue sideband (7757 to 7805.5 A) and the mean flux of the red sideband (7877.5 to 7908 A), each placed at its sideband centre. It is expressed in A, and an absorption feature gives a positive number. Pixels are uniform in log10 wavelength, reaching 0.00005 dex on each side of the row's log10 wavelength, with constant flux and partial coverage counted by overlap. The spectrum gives -1.3 A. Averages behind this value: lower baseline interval 12.6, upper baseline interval 12.6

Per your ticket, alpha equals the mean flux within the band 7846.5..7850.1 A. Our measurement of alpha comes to 12.8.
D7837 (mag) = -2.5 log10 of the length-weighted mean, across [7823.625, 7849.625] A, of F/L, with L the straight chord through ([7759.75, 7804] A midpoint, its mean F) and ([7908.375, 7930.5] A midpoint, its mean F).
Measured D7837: -0.04 mag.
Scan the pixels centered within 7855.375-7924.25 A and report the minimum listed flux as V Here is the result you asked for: 12.13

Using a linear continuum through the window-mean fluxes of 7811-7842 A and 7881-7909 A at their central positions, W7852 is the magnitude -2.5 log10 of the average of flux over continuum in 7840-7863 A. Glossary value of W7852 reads 0.00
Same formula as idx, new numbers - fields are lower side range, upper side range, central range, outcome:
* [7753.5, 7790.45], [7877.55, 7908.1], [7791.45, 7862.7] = -2.4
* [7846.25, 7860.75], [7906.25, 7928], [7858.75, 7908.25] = -0.3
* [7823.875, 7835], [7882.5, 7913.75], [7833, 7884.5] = 0.3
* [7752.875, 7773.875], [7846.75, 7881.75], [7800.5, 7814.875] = -0.5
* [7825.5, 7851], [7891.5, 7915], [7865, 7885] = 0.1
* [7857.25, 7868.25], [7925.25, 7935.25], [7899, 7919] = 0.0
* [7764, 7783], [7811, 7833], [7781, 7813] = 0.4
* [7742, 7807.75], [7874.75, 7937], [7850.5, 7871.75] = -0.8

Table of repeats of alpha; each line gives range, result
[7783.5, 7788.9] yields 12.7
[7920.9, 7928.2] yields 12.1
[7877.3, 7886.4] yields 12.5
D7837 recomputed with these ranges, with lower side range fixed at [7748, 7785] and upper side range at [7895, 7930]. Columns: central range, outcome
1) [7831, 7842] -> -0.05 mag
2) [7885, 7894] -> -0.02 mag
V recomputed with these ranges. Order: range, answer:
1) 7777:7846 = 12.63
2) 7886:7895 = 12.55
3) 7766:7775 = 12.46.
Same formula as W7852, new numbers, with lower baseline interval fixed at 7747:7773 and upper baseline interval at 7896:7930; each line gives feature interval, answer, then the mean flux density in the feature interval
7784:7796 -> -0.04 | 12.7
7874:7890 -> -0.02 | 12.5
